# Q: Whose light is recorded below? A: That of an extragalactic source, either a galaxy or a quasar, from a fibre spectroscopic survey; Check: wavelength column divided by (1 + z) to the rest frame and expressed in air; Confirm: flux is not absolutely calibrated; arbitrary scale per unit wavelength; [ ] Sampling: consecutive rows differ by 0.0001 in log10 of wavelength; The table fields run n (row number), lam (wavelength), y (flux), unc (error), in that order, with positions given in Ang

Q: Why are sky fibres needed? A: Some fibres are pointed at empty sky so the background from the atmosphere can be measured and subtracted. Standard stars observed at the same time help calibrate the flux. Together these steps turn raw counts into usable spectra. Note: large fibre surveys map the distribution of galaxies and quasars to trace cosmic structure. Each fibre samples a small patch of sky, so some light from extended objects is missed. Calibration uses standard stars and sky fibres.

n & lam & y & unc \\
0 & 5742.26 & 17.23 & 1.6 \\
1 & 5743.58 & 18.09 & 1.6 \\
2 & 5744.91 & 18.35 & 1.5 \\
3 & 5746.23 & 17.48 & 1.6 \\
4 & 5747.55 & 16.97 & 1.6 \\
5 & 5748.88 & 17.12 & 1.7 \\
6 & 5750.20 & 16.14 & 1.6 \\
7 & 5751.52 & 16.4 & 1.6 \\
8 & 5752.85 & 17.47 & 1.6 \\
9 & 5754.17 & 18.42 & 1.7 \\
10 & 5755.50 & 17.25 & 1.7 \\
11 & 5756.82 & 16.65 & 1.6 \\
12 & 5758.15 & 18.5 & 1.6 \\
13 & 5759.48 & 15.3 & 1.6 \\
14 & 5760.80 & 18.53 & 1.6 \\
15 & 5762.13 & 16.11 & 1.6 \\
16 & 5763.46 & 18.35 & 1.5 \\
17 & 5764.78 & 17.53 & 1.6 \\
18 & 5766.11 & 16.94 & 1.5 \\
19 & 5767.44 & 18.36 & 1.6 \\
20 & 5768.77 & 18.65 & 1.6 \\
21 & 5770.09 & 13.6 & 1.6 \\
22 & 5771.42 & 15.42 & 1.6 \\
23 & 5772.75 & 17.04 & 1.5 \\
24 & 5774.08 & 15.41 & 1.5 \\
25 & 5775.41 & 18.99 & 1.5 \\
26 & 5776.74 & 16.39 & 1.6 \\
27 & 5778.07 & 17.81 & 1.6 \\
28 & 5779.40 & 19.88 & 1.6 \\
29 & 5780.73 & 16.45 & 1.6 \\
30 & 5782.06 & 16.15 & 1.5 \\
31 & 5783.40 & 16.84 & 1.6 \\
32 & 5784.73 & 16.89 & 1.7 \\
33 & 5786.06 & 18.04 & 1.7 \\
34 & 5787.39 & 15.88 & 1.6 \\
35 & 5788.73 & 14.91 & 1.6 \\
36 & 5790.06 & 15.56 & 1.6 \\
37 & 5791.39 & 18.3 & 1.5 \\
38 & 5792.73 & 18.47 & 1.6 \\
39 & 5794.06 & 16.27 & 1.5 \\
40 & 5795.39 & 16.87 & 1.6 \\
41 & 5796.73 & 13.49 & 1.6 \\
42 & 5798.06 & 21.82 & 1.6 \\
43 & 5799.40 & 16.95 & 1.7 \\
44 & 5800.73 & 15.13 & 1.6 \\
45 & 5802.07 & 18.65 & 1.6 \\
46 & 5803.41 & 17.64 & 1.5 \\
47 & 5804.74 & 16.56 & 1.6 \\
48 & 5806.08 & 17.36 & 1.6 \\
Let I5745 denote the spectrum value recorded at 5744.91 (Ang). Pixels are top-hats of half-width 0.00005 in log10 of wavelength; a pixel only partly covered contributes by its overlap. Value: 18.35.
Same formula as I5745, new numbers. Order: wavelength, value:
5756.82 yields 16.65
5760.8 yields 18.53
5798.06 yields 21.82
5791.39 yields 18.3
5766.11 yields 16.94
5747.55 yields 16.97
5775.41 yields 18.99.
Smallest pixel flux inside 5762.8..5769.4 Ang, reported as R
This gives 16.94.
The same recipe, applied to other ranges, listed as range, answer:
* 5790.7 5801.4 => 13.49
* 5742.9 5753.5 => 16.14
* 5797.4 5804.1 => 15.13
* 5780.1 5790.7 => 14.91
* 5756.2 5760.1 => 15.3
